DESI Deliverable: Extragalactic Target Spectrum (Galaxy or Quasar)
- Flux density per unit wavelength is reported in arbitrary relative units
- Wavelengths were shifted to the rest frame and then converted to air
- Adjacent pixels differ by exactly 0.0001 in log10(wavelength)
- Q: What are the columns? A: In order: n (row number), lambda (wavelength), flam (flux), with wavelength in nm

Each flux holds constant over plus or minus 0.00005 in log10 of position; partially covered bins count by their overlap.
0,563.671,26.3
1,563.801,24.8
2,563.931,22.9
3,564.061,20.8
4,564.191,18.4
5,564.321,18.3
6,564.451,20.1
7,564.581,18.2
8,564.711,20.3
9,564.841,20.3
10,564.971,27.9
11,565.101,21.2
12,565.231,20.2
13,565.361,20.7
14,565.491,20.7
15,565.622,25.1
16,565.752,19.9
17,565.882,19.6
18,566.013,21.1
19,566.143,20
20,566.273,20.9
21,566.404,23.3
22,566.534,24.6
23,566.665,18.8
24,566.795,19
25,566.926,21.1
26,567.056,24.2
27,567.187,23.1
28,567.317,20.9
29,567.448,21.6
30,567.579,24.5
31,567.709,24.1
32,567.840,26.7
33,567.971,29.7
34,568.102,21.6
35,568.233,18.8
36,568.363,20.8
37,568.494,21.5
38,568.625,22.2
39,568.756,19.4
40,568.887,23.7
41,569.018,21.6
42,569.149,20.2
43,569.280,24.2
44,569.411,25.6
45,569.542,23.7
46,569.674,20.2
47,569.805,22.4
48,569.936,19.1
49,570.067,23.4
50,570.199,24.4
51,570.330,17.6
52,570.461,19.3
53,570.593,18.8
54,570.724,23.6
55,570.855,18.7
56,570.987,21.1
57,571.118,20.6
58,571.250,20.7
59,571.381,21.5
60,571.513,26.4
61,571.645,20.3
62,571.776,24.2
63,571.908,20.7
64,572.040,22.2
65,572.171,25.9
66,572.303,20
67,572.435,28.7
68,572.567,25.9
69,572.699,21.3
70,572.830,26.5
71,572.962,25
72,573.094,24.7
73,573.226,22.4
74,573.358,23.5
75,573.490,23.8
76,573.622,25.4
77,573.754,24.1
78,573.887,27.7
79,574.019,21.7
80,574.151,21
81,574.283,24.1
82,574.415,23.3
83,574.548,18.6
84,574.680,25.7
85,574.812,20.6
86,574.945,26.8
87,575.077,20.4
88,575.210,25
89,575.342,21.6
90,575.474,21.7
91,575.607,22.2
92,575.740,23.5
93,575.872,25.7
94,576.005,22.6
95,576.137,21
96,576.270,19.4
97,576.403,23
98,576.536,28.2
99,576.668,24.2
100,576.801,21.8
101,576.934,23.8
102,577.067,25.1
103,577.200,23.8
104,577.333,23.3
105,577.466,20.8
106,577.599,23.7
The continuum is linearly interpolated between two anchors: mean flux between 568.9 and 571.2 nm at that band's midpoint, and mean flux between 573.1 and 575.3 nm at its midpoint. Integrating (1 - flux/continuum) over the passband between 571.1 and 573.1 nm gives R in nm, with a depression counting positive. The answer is -0.089 nm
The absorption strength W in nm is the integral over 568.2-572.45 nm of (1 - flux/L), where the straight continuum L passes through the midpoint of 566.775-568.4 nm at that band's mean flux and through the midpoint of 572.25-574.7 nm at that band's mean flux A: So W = 0.28 nm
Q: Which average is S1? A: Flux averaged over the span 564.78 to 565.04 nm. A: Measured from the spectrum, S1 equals 24.1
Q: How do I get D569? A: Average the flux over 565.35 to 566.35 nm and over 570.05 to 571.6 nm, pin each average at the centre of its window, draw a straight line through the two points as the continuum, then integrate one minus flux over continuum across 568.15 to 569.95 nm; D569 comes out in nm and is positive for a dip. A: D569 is -0.05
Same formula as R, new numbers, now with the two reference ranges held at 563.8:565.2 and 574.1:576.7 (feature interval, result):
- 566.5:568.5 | -0.095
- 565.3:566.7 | -0.008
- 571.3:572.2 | -0.024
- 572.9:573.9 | -0.081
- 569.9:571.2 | 0.081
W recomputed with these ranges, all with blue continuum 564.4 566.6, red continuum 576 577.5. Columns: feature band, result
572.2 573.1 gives -0.08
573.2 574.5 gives -0.06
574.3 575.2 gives 0.00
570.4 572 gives 0.07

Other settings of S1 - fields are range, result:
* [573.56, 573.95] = 25.7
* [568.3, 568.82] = 21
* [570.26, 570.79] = 19.9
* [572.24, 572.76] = 24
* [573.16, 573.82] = 23.8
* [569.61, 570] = 20.6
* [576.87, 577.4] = 24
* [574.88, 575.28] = 24.1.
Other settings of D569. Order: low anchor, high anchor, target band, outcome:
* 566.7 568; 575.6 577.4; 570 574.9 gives 0.11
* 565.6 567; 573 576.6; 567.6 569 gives -0.08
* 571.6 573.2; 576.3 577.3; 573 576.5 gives 0.12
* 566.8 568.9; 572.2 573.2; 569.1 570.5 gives 0.09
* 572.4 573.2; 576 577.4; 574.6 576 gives 0.04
